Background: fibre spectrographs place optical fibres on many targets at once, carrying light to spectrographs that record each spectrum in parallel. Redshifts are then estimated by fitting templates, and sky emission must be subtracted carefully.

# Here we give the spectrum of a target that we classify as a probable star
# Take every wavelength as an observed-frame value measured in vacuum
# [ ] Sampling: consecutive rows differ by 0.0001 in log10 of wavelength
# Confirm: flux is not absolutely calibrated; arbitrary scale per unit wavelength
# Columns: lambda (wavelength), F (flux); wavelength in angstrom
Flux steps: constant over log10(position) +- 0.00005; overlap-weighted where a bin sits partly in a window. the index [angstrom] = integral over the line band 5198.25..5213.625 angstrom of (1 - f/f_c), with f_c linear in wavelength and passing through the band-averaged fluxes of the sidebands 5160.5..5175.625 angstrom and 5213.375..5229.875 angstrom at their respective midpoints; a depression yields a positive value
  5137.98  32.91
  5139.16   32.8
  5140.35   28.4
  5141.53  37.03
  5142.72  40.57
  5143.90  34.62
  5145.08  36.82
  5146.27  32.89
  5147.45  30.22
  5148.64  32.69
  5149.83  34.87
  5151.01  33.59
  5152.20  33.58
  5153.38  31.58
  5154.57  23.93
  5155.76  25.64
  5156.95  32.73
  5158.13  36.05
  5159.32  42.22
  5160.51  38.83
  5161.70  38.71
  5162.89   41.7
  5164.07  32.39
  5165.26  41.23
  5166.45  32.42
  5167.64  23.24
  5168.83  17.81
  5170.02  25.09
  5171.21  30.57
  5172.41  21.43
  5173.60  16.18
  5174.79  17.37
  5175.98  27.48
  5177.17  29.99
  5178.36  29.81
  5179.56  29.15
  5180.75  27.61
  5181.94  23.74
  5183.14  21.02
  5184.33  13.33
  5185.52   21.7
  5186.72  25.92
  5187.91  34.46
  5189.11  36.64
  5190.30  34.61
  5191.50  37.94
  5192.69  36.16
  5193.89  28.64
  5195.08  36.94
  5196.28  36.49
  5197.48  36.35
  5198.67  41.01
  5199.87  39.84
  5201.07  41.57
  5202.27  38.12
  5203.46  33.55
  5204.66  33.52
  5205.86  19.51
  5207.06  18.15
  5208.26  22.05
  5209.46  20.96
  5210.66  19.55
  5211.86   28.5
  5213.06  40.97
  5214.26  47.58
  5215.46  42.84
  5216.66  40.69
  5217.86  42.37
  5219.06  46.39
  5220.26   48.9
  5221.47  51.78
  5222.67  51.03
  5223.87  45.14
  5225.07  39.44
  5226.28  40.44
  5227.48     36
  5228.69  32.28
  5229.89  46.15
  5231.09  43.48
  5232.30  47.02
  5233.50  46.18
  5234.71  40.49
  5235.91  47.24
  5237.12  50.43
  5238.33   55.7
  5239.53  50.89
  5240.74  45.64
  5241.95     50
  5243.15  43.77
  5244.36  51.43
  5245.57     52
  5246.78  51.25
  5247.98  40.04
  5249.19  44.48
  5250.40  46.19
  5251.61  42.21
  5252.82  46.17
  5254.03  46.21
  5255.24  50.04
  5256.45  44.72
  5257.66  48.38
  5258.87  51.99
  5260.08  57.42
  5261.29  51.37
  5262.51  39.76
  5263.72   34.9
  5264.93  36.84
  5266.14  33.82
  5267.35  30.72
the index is 3.4 angstrom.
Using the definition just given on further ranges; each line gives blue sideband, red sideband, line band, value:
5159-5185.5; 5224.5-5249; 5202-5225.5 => 1.80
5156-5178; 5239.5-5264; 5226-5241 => -0.44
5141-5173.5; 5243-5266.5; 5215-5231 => -0.75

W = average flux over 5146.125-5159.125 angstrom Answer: 31.9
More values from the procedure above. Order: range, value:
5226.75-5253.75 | 45.8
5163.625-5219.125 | 30.6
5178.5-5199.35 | 30.7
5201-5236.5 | 38.4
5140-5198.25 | 30.9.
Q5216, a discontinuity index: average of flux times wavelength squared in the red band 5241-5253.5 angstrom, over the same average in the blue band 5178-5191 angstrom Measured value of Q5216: 1.8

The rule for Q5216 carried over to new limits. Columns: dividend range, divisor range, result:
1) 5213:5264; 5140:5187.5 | 1.59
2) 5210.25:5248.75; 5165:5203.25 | 1.52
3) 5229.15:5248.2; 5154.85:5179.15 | 1.64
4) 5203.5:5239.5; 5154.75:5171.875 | 1.25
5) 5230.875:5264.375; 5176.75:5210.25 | 1.59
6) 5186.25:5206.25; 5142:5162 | 1.05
